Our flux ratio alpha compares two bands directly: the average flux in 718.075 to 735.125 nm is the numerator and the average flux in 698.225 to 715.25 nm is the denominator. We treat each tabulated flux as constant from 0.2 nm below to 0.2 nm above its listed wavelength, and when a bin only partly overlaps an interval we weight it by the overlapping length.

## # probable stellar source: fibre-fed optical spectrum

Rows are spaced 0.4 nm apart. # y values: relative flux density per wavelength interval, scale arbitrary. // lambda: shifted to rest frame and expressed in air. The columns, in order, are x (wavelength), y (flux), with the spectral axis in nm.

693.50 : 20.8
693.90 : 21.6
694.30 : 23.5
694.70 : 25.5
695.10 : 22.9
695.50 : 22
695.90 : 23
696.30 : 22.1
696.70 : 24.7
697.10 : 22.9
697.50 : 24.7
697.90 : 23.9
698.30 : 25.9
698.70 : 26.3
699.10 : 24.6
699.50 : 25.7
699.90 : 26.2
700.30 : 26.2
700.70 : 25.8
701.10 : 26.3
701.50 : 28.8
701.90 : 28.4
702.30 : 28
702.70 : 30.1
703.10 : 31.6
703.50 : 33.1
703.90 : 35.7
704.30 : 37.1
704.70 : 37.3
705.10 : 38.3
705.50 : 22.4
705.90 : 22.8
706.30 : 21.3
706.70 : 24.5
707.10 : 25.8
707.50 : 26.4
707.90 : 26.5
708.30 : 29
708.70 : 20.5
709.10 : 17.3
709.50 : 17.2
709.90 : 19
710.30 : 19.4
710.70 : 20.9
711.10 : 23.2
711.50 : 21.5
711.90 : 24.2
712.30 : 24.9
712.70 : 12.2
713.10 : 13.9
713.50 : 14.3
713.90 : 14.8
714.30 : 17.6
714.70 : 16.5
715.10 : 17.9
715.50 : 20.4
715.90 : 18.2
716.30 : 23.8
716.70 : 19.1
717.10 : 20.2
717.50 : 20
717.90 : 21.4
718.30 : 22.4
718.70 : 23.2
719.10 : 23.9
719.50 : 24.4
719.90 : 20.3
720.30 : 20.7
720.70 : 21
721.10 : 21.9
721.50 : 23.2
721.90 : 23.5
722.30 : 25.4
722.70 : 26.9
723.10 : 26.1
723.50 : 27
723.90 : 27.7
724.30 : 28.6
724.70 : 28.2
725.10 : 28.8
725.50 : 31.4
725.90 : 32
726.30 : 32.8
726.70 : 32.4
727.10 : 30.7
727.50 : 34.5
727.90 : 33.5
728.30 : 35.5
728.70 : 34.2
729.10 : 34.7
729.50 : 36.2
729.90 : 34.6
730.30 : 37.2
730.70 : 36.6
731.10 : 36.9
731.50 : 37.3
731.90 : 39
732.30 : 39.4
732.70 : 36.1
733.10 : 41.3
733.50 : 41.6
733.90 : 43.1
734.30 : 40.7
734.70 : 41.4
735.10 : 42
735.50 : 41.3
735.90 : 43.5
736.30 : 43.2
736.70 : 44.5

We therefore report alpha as 1.3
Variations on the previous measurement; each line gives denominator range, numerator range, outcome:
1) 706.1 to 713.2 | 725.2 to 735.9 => 1.70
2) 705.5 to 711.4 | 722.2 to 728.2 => 1.33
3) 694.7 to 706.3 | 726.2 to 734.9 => 1.35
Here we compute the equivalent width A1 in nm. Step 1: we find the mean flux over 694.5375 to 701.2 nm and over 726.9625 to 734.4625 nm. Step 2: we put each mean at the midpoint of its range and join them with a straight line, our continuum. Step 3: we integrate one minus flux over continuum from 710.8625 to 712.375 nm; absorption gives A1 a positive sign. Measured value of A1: 0.33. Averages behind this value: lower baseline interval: 24.6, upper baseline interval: 37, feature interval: 23.3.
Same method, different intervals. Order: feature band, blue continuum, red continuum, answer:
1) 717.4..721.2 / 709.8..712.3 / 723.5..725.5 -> 0.57 nm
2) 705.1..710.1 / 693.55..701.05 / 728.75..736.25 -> 0.91 nm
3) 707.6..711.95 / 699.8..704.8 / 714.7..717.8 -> 0.52 nm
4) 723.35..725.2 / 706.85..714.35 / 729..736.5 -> 0.24 nm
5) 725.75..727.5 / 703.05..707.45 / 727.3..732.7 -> 0.15 nm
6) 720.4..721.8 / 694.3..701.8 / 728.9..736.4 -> 0.50 nm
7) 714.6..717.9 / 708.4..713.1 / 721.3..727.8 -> 0.53 nm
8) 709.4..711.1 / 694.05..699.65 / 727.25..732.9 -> 0.54 nm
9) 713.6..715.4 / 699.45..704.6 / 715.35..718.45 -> 0.43 nm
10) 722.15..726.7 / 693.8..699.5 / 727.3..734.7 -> 0.79 nm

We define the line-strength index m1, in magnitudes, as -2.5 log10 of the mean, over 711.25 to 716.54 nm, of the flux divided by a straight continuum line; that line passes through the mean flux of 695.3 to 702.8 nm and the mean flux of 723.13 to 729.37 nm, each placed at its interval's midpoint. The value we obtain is 0.48 mag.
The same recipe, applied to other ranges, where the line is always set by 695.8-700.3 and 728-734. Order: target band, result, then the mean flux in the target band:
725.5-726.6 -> 0.11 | 32.2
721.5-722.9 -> 0.34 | 25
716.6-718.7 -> 0.47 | 20.9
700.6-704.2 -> -0.14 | 30.1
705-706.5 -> 0.09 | 25.4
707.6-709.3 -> 0.21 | 23.5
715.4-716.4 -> 0.47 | 20.5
